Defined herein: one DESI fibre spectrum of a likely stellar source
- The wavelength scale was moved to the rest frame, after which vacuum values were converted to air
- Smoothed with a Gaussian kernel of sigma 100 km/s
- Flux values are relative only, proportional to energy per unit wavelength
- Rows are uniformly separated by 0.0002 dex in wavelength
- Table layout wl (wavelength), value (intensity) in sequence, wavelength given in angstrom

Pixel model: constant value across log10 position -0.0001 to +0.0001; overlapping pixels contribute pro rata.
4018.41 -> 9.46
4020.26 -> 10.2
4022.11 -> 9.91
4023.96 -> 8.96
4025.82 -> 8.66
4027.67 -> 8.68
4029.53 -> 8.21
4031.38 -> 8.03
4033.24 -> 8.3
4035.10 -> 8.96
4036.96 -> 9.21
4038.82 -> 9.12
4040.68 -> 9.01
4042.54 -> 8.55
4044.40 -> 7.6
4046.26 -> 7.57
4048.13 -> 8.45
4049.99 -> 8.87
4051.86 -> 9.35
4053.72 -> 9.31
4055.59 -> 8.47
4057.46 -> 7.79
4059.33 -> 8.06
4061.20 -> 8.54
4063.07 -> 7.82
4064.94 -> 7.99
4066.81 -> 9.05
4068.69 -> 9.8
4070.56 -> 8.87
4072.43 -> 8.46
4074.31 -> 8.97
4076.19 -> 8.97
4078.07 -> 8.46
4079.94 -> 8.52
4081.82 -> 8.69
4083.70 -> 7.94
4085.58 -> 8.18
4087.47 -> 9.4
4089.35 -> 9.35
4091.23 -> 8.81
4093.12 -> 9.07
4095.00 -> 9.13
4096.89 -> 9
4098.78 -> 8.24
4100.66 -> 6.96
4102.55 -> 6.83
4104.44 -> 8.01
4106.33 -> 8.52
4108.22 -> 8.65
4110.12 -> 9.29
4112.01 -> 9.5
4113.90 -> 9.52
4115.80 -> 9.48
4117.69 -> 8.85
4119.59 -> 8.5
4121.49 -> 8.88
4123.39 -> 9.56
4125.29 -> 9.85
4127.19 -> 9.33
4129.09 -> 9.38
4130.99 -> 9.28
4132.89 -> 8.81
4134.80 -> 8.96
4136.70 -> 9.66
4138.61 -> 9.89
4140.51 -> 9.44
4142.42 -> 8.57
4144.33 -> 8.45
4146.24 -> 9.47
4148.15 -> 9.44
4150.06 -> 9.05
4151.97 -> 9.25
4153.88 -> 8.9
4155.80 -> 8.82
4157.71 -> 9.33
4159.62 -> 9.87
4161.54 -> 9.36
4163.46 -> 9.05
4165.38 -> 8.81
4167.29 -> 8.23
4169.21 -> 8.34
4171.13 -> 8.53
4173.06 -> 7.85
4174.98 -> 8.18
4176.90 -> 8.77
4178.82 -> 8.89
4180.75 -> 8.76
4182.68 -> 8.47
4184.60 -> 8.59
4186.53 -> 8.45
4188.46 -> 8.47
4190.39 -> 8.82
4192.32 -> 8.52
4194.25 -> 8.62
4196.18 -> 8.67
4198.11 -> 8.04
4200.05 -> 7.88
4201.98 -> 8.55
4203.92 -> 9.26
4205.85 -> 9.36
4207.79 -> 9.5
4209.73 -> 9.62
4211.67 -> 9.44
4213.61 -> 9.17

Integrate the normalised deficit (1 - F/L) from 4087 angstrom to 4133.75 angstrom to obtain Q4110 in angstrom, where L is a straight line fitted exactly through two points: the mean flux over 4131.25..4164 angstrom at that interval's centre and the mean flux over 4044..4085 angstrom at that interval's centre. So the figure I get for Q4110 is 0.1 angstrom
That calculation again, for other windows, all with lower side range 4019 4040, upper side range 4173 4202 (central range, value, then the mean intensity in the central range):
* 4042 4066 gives 1.4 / 8.34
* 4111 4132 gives -1.5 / 9.29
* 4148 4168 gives -1.2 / 9.1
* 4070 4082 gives 0.1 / 8.7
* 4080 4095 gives 0.0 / 8.78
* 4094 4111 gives 0.9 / 8.29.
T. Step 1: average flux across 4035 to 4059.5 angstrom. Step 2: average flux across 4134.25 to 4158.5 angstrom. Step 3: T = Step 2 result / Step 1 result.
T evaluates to 1.07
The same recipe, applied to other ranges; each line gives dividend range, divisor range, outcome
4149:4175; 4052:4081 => 1.03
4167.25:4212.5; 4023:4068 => 1.02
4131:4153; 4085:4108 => 1.08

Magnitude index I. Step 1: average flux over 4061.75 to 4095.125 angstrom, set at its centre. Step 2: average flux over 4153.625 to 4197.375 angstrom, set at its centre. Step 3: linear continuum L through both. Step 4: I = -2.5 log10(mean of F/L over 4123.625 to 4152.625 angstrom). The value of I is -0.07 mag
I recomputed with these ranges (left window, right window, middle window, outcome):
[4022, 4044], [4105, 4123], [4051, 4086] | 0.032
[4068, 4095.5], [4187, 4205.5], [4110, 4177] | -0.047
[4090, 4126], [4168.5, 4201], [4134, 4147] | -0.069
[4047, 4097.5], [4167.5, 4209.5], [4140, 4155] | -0.050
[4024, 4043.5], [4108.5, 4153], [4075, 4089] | 0.040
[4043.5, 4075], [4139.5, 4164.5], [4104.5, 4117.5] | -0.023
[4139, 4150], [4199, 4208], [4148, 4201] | 0.035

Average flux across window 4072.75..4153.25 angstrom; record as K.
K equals 8.9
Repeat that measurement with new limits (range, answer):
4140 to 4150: 9.05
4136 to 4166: 9.21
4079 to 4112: 8.53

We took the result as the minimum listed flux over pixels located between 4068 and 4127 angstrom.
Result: 6.83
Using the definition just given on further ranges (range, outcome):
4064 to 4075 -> 7.99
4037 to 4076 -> 7.57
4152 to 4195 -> 7.85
